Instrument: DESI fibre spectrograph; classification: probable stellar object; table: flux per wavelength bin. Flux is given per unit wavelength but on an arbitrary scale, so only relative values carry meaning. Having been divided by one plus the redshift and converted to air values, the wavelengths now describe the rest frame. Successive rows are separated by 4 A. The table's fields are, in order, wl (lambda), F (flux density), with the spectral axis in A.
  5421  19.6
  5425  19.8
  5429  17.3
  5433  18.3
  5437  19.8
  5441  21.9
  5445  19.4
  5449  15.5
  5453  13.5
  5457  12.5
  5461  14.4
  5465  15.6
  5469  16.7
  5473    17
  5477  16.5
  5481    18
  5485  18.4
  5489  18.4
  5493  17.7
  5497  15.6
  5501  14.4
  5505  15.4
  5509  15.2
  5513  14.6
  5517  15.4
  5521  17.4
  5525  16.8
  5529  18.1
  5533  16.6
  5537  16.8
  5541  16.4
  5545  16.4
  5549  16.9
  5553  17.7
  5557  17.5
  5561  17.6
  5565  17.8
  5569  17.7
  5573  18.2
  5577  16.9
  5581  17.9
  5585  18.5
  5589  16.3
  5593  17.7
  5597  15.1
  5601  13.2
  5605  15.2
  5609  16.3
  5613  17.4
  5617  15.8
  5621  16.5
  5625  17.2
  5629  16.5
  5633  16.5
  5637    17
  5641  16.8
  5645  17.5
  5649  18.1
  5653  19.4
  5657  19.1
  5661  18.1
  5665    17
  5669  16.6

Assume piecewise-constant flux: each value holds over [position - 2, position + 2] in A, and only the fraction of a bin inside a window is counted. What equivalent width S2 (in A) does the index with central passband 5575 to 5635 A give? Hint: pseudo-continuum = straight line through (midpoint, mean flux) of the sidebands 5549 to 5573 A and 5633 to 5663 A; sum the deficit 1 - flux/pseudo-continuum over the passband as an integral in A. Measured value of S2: 4.41 A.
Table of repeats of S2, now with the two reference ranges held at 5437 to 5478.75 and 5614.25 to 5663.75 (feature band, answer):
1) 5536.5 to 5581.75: -0.9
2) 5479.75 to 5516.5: 0.7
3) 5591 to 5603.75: 1.4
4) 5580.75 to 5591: -0.2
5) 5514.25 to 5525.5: 0.3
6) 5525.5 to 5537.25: -0.2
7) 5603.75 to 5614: 0.6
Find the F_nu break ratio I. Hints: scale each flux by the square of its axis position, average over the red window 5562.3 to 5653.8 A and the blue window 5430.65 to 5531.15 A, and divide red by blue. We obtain 1.06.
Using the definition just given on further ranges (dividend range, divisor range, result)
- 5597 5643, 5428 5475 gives 1.02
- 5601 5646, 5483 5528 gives 1.05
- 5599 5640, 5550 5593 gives 0.94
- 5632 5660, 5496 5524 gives 1.21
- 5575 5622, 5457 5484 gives 1.06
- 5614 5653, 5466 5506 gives 1.07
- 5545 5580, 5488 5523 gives 1.12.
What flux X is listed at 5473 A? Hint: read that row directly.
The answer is 17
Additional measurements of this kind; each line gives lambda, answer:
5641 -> 16.8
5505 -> 15.4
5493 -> 17.7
